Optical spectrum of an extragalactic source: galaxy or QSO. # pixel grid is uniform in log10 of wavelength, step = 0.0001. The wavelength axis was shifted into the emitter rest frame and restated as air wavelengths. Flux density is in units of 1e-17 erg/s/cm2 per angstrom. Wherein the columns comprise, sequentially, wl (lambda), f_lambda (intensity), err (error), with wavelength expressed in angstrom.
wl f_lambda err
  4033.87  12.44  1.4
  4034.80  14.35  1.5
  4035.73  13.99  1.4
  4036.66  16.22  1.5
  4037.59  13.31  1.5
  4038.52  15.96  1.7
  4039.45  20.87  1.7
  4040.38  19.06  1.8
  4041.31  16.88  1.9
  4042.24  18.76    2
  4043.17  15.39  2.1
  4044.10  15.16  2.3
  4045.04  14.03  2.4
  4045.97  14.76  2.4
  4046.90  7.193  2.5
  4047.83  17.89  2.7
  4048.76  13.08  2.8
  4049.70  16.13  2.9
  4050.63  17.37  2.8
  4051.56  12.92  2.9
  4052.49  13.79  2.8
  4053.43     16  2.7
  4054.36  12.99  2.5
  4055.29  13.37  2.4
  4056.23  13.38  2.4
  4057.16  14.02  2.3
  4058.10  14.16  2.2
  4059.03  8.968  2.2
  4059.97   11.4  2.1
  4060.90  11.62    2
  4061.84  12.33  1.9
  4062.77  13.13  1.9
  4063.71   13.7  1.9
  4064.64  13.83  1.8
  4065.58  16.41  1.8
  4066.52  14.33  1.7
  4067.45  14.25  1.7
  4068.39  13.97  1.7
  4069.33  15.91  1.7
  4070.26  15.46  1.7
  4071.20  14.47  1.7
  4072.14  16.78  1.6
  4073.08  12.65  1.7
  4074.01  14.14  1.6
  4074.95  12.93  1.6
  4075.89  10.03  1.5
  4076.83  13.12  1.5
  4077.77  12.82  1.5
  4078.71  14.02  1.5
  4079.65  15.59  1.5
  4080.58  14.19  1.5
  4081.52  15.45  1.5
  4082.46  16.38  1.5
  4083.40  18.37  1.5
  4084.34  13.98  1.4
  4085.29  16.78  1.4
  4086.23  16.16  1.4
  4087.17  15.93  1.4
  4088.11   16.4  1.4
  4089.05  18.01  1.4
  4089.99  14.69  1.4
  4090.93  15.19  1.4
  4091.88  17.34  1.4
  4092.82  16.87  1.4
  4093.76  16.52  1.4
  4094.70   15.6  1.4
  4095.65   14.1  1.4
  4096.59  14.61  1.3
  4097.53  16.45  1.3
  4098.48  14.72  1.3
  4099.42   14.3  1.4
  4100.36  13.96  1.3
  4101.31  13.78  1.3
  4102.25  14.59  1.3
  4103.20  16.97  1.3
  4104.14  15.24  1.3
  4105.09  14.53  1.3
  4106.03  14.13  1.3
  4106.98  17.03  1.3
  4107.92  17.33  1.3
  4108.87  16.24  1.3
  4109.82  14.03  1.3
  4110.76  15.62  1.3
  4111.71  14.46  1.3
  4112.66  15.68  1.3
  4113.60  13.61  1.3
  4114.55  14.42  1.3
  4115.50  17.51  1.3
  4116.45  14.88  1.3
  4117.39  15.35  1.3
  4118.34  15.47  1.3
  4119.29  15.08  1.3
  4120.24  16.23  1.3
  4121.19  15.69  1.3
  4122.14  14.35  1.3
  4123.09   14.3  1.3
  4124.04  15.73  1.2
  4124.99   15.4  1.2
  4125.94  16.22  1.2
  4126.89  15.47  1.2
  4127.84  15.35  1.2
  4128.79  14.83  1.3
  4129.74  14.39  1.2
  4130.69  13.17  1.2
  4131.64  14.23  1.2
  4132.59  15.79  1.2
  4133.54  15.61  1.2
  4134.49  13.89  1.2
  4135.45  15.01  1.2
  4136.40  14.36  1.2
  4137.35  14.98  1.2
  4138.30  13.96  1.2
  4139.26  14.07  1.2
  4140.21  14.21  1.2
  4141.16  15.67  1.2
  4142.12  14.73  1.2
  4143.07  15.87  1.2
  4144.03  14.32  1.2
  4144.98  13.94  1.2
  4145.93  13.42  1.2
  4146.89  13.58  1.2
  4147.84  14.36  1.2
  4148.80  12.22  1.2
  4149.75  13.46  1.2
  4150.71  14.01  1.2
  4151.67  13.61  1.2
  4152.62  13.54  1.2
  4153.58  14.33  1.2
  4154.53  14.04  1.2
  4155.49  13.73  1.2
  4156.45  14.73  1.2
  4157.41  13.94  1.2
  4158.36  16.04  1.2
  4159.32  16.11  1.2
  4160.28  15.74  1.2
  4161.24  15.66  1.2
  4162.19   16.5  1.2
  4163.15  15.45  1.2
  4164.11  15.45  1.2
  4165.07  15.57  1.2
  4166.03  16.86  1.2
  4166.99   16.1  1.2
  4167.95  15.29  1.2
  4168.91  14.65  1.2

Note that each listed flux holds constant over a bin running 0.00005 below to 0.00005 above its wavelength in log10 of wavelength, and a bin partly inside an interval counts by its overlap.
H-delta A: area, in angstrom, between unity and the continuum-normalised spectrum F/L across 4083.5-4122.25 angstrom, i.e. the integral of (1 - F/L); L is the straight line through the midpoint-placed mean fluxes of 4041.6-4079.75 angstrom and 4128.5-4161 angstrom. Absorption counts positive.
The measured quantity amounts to -3.6 angstrom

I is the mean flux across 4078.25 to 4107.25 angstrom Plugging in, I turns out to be 15.5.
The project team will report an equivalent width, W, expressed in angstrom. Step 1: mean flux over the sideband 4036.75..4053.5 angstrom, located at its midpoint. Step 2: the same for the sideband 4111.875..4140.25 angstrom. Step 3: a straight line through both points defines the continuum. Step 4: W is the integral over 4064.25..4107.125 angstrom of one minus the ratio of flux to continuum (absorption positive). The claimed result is 0.5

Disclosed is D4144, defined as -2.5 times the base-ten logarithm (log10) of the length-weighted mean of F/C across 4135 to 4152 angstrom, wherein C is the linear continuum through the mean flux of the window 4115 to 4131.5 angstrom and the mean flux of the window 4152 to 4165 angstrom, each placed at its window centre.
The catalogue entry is 0.07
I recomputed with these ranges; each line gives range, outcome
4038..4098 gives 14.8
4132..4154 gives 14.3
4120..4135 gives 15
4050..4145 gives 14.8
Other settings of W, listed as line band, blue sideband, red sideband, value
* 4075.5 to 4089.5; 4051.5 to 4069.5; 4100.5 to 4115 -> -0.9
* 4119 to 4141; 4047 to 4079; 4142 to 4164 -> -0.9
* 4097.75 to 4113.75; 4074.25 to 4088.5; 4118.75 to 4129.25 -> 0.0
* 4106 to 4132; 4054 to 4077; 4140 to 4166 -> -1.9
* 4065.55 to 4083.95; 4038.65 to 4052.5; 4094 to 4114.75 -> 1.0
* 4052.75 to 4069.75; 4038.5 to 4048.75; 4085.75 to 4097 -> 2.5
